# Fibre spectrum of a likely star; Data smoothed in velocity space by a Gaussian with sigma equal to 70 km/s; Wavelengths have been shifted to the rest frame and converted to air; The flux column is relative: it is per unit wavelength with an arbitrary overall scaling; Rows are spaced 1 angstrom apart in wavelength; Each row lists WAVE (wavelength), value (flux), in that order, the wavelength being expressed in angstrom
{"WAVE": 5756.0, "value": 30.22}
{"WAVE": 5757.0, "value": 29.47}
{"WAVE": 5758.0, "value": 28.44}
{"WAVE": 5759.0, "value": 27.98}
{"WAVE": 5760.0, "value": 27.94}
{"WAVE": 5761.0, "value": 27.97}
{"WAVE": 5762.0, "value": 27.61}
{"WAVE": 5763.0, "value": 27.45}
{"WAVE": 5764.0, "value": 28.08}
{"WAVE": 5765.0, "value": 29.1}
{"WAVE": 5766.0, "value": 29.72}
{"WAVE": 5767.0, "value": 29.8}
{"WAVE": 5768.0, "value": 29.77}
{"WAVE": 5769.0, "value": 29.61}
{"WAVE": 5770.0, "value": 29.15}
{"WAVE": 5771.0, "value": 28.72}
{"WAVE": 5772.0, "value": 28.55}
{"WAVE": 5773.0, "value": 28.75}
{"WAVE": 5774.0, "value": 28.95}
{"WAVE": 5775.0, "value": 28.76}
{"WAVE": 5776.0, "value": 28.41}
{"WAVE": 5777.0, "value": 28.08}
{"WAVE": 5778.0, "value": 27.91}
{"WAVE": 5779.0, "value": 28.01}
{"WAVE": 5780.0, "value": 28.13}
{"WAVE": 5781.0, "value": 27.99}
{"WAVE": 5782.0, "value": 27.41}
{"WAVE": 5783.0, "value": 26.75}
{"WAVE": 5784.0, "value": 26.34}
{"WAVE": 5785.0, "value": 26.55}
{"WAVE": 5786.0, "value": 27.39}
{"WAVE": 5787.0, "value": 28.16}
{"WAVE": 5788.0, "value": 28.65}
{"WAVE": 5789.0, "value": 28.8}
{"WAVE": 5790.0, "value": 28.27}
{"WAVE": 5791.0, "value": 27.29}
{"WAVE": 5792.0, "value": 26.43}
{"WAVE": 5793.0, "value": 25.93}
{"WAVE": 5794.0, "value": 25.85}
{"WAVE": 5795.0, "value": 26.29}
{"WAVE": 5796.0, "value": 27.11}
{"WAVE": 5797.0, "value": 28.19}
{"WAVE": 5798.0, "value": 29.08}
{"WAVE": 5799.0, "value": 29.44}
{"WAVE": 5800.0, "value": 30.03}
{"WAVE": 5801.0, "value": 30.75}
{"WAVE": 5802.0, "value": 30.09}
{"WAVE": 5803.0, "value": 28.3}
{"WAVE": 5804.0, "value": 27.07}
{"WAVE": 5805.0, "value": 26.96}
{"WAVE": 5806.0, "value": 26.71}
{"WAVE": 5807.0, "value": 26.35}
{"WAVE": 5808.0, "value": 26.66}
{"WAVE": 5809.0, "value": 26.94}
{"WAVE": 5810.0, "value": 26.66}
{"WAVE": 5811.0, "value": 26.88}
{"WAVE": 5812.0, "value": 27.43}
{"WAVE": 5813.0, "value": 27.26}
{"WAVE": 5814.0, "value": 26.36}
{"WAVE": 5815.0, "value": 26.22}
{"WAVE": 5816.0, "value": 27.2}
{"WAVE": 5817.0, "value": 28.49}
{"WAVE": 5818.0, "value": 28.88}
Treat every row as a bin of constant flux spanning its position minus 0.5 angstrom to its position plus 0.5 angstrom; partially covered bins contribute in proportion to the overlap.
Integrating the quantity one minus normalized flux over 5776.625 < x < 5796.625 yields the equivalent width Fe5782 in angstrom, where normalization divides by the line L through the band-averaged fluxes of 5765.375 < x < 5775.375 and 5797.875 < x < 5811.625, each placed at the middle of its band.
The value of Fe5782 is 0.9 angstrom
